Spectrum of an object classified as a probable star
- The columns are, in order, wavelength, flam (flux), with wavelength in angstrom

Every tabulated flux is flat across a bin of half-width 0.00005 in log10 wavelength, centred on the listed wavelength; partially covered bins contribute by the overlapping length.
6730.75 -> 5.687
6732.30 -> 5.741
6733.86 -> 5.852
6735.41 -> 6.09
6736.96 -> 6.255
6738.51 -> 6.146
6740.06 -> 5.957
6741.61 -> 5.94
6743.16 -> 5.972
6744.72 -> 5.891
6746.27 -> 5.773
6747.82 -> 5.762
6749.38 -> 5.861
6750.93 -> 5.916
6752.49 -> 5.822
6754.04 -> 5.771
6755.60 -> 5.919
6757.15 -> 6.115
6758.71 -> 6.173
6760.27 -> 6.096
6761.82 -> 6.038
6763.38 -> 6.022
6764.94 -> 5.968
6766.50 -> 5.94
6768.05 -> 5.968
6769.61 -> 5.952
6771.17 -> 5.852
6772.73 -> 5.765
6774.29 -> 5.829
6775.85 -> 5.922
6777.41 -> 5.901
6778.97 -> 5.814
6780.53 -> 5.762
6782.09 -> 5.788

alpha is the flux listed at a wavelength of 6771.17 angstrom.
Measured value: 5.852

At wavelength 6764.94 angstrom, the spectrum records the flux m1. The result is 5.968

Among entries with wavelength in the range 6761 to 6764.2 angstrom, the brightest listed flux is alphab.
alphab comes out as 6.038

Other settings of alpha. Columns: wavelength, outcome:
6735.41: 6.09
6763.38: 6.022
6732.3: 5.741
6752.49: 5.822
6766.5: 5.94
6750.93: 5.916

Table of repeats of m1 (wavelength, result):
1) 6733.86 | 5.852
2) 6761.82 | 6.038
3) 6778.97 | 5.814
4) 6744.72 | 5.891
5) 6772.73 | 5.765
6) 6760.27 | 6.096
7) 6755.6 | 5.919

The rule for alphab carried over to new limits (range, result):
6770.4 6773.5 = 5.852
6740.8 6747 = 5.972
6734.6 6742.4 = 6.255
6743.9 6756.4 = 5.919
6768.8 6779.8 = 5.952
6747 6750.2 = 5.861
